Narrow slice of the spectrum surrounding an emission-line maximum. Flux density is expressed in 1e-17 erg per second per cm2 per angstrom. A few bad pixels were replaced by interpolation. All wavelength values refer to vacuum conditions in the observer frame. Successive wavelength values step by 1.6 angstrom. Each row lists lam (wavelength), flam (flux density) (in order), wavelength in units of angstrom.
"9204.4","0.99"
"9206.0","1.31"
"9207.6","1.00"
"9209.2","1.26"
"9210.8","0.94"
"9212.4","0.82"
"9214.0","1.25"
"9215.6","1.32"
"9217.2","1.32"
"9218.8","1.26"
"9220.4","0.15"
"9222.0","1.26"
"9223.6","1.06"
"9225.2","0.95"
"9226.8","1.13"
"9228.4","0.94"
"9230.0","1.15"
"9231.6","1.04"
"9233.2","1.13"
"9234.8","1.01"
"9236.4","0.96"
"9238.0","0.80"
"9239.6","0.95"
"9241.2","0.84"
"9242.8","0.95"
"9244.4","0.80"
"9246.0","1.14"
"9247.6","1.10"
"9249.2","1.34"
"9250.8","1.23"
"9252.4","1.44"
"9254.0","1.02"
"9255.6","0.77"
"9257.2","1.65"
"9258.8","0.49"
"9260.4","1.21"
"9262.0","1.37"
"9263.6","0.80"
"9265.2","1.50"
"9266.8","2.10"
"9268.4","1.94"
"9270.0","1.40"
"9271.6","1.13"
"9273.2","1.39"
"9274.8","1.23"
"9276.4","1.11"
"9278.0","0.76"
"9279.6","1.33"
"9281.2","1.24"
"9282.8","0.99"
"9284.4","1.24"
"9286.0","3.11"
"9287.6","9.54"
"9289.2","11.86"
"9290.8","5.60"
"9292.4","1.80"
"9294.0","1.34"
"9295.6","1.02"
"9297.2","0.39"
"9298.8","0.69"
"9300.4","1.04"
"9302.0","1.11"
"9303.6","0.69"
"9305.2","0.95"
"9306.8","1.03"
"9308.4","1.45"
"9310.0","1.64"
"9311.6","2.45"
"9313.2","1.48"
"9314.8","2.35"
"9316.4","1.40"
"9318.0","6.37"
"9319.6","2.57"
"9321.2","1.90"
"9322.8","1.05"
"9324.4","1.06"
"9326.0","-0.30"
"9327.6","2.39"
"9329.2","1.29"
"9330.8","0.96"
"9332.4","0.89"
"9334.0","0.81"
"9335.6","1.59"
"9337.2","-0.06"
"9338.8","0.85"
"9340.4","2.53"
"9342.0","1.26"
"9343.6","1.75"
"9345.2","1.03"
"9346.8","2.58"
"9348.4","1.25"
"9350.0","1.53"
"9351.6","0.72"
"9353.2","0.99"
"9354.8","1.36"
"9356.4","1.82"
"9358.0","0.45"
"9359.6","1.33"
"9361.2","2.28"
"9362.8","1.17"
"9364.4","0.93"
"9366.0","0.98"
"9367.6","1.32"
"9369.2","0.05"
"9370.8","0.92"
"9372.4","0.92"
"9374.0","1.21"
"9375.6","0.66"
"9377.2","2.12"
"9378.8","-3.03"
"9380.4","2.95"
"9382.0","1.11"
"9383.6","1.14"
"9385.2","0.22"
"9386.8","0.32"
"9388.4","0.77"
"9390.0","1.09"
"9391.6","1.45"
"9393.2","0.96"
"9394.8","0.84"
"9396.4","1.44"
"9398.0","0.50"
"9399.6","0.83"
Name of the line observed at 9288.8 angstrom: H-alpha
